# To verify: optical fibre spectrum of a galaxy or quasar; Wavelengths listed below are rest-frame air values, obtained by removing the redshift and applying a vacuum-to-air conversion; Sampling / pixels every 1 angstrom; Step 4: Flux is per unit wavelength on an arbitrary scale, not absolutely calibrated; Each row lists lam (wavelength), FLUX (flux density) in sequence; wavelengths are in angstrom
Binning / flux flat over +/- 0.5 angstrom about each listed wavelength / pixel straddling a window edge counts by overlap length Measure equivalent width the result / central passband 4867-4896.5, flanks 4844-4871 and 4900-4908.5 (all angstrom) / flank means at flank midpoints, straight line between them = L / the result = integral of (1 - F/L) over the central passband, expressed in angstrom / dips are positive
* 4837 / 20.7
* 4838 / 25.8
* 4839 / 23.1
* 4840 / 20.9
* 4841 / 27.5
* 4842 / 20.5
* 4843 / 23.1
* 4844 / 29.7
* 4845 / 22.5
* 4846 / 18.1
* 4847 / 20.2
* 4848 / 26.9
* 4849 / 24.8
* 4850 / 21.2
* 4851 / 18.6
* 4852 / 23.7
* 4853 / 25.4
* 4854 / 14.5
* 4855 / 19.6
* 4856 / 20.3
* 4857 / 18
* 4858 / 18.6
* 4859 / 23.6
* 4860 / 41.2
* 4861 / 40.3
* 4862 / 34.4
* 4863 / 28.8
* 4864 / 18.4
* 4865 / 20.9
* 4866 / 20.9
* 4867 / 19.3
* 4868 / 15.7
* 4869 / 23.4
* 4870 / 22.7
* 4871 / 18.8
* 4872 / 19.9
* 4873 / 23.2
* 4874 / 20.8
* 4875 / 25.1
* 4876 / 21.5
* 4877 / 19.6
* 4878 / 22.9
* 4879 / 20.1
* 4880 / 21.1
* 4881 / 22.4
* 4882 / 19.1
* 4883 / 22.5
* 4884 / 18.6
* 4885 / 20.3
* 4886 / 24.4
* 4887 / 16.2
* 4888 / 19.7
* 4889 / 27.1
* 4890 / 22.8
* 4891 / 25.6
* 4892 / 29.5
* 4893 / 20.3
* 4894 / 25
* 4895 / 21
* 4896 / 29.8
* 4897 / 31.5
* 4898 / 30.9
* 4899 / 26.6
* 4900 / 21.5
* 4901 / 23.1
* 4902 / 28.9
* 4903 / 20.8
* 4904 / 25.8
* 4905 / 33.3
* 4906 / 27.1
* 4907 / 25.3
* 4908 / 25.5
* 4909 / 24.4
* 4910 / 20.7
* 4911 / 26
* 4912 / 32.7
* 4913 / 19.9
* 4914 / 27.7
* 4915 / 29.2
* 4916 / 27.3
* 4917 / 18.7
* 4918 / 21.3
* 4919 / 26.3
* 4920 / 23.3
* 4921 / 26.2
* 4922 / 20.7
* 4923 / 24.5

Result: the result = 3.17 angstrom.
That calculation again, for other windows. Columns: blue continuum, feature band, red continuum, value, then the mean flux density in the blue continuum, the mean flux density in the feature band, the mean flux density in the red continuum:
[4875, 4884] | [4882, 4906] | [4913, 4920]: -2.05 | 21.2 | 24.5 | 24.6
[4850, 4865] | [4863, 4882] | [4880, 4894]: 1.81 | 24.4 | 21.1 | 22.3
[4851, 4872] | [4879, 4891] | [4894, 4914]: 1.63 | 23.2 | 21.4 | 26.1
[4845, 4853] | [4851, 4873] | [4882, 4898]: -0.48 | 22.2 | 23.2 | 23.7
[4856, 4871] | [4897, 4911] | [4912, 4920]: -0.68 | 24.4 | 25.9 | 24.8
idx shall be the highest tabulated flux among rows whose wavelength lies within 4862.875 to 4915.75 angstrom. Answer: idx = 33.3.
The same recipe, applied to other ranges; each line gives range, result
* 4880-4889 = 27.1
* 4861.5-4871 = 34.4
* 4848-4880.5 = 41.2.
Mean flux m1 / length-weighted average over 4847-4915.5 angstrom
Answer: 23.8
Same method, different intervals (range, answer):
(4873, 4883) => 21.5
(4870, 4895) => 21.9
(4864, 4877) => 20.9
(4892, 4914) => 25.9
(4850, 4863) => 24.9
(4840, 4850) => 23.4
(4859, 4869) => 26.3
